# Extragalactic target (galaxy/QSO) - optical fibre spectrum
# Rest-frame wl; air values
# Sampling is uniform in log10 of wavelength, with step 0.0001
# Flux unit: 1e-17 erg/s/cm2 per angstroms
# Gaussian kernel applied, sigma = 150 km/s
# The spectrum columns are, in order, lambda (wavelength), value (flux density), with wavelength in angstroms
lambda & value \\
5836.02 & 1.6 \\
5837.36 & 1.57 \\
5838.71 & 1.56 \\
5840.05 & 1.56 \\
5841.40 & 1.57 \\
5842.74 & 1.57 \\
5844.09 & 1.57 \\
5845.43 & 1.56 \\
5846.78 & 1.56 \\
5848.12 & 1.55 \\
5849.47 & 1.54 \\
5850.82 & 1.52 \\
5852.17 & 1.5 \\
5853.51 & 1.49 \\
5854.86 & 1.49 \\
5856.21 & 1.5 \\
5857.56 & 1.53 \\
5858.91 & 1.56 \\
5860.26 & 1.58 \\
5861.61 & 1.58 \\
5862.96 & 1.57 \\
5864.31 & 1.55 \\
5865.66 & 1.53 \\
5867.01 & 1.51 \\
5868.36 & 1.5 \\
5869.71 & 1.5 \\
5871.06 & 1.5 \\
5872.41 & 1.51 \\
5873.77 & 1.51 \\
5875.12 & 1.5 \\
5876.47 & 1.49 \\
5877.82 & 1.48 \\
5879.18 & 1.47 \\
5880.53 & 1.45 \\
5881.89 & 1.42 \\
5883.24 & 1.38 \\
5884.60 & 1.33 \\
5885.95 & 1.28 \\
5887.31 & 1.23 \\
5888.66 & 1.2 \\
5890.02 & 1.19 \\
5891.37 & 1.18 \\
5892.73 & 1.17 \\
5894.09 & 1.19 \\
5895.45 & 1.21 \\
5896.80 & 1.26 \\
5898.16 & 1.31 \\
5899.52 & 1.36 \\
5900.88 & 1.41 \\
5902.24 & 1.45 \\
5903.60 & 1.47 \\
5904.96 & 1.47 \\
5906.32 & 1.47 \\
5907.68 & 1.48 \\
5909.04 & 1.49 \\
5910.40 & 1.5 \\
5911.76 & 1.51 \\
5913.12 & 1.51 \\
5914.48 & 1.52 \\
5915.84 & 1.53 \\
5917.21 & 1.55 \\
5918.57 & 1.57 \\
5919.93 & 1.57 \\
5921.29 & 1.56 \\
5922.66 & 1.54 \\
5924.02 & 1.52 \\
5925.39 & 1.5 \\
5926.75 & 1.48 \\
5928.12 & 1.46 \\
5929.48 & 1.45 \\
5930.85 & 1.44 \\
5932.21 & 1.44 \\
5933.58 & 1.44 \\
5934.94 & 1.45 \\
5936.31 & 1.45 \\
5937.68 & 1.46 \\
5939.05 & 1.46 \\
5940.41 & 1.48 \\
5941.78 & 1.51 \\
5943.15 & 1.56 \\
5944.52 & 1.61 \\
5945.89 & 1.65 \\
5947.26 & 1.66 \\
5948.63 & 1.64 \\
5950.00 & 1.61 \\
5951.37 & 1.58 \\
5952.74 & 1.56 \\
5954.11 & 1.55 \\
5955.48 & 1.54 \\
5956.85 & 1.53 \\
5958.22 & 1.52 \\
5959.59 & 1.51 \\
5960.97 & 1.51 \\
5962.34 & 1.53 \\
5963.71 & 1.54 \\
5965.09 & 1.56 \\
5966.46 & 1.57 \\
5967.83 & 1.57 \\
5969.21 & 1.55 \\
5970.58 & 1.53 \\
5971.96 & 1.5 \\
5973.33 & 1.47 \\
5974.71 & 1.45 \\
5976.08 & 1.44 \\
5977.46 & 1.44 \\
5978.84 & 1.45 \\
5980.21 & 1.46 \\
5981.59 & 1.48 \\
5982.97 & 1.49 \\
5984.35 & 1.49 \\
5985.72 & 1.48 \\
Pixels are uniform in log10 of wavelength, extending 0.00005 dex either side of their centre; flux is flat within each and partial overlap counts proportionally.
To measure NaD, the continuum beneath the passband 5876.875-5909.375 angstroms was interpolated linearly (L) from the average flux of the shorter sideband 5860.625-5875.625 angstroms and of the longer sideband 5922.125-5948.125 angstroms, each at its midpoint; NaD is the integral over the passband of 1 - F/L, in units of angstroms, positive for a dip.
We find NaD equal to 3.63 angstroms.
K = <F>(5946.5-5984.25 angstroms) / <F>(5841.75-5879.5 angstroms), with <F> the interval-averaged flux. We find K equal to 1.00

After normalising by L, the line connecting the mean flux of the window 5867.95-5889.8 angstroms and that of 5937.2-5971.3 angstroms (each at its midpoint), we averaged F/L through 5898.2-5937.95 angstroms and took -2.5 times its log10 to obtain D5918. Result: 0.00 mag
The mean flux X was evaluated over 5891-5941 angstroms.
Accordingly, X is 1.44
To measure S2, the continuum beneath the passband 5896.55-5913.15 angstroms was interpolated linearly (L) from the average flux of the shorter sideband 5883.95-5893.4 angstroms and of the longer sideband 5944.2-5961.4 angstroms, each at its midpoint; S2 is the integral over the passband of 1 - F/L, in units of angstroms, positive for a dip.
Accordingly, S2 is -1.6 angstroms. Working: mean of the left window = 1.23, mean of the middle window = 1.44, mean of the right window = 1.57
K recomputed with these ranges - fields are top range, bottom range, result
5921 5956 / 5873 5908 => 1.12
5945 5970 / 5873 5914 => 1.13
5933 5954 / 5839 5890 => 1.04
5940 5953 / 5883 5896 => 1.29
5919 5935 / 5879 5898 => 1.17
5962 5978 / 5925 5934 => 1.04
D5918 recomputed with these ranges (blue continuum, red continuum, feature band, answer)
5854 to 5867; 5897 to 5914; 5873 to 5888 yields 0.06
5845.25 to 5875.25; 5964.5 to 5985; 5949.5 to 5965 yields -0.03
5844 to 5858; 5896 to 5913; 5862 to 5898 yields 0.07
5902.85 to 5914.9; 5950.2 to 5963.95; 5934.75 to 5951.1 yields -0.02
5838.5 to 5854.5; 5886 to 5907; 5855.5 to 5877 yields -0.06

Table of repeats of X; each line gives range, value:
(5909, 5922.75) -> 1.53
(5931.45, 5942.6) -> 1.46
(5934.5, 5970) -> 1.55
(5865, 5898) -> 1.37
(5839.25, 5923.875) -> 1.46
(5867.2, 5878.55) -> 1.5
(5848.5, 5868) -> 1.53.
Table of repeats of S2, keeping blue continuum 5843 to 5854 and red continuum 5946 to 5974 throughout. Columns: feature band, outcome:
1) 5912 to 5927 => 0.15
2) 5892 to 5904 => 1.82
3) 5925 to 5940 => 0.90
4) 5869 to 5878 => 0.25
